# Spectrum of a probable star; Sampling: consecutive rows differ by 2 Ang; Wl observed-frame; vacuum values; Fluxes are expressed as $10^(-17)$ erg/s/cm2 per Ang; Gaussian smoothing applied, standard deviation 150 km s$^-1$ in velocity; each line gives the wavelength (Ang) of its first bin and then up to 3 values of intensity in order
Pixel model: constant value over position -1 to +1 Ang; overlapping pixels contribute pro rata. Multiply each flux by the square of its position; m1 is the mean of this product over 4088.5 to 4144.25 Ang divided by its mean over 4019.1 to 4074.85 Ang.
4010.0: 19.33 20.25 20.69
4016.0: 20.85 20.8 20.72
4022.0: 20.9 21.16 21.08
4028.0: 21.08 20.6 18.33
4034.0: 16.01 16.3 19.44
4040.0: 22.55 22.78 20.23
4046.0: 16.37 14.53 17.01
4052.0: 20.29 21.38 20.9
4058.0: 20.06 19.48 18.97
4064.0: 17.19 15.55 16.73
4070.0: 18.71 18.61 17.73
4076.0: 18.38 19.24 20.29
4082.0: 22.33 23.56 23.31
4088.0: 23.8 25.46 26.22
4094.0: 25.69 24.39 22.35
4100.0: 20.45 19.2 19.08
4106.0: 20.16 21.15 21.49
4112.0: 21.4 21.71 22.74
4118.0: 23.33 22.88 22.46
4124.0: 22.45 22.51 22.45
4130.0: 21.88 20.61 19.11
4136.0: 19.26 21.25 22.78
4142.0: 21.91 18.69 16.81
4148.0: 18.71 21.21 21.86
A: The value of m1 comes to 1.2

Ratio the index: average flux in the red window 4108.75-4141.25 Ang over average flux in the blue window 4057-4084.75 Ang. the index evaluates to 1.1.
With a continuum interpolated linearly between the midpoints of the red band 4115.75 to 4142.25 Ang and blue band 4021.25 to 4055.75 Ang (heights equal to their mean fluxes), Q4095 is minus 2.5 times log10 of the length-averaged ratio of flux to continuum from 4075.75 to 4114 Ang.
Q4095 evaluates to -0.059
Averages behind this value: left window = 19.4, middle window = 22.1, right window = 21.8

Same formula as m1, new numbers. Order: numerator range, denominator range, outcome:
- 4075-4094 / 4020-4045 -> 1.16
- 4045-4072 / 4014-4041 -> 0.93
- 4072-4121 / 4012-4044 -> 1.12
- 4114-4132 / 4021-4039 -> 1.21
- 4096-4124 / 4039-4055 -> 1.15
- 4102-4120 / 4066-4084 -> 1.14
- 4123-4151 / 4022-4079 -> 1.14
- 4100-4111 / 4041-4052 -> 1.13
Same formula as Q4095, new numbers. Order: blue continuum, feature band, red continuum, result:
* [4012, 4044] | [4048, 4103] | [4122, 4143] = 0.01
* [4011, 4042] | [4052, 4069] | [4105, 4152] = 0.09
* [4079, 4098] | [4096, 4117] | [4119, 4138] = 0.08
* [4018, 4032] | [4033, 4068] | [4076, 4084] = 0.11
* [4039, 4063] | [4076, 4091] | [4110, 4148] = -0.10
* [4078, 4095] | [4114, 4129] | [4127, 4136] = -0.06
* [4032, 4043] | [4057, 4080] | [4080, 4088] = 0.18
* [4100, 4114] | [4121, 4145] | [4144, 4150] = -0.11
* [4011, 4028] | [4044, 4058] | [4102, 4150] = 0.12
